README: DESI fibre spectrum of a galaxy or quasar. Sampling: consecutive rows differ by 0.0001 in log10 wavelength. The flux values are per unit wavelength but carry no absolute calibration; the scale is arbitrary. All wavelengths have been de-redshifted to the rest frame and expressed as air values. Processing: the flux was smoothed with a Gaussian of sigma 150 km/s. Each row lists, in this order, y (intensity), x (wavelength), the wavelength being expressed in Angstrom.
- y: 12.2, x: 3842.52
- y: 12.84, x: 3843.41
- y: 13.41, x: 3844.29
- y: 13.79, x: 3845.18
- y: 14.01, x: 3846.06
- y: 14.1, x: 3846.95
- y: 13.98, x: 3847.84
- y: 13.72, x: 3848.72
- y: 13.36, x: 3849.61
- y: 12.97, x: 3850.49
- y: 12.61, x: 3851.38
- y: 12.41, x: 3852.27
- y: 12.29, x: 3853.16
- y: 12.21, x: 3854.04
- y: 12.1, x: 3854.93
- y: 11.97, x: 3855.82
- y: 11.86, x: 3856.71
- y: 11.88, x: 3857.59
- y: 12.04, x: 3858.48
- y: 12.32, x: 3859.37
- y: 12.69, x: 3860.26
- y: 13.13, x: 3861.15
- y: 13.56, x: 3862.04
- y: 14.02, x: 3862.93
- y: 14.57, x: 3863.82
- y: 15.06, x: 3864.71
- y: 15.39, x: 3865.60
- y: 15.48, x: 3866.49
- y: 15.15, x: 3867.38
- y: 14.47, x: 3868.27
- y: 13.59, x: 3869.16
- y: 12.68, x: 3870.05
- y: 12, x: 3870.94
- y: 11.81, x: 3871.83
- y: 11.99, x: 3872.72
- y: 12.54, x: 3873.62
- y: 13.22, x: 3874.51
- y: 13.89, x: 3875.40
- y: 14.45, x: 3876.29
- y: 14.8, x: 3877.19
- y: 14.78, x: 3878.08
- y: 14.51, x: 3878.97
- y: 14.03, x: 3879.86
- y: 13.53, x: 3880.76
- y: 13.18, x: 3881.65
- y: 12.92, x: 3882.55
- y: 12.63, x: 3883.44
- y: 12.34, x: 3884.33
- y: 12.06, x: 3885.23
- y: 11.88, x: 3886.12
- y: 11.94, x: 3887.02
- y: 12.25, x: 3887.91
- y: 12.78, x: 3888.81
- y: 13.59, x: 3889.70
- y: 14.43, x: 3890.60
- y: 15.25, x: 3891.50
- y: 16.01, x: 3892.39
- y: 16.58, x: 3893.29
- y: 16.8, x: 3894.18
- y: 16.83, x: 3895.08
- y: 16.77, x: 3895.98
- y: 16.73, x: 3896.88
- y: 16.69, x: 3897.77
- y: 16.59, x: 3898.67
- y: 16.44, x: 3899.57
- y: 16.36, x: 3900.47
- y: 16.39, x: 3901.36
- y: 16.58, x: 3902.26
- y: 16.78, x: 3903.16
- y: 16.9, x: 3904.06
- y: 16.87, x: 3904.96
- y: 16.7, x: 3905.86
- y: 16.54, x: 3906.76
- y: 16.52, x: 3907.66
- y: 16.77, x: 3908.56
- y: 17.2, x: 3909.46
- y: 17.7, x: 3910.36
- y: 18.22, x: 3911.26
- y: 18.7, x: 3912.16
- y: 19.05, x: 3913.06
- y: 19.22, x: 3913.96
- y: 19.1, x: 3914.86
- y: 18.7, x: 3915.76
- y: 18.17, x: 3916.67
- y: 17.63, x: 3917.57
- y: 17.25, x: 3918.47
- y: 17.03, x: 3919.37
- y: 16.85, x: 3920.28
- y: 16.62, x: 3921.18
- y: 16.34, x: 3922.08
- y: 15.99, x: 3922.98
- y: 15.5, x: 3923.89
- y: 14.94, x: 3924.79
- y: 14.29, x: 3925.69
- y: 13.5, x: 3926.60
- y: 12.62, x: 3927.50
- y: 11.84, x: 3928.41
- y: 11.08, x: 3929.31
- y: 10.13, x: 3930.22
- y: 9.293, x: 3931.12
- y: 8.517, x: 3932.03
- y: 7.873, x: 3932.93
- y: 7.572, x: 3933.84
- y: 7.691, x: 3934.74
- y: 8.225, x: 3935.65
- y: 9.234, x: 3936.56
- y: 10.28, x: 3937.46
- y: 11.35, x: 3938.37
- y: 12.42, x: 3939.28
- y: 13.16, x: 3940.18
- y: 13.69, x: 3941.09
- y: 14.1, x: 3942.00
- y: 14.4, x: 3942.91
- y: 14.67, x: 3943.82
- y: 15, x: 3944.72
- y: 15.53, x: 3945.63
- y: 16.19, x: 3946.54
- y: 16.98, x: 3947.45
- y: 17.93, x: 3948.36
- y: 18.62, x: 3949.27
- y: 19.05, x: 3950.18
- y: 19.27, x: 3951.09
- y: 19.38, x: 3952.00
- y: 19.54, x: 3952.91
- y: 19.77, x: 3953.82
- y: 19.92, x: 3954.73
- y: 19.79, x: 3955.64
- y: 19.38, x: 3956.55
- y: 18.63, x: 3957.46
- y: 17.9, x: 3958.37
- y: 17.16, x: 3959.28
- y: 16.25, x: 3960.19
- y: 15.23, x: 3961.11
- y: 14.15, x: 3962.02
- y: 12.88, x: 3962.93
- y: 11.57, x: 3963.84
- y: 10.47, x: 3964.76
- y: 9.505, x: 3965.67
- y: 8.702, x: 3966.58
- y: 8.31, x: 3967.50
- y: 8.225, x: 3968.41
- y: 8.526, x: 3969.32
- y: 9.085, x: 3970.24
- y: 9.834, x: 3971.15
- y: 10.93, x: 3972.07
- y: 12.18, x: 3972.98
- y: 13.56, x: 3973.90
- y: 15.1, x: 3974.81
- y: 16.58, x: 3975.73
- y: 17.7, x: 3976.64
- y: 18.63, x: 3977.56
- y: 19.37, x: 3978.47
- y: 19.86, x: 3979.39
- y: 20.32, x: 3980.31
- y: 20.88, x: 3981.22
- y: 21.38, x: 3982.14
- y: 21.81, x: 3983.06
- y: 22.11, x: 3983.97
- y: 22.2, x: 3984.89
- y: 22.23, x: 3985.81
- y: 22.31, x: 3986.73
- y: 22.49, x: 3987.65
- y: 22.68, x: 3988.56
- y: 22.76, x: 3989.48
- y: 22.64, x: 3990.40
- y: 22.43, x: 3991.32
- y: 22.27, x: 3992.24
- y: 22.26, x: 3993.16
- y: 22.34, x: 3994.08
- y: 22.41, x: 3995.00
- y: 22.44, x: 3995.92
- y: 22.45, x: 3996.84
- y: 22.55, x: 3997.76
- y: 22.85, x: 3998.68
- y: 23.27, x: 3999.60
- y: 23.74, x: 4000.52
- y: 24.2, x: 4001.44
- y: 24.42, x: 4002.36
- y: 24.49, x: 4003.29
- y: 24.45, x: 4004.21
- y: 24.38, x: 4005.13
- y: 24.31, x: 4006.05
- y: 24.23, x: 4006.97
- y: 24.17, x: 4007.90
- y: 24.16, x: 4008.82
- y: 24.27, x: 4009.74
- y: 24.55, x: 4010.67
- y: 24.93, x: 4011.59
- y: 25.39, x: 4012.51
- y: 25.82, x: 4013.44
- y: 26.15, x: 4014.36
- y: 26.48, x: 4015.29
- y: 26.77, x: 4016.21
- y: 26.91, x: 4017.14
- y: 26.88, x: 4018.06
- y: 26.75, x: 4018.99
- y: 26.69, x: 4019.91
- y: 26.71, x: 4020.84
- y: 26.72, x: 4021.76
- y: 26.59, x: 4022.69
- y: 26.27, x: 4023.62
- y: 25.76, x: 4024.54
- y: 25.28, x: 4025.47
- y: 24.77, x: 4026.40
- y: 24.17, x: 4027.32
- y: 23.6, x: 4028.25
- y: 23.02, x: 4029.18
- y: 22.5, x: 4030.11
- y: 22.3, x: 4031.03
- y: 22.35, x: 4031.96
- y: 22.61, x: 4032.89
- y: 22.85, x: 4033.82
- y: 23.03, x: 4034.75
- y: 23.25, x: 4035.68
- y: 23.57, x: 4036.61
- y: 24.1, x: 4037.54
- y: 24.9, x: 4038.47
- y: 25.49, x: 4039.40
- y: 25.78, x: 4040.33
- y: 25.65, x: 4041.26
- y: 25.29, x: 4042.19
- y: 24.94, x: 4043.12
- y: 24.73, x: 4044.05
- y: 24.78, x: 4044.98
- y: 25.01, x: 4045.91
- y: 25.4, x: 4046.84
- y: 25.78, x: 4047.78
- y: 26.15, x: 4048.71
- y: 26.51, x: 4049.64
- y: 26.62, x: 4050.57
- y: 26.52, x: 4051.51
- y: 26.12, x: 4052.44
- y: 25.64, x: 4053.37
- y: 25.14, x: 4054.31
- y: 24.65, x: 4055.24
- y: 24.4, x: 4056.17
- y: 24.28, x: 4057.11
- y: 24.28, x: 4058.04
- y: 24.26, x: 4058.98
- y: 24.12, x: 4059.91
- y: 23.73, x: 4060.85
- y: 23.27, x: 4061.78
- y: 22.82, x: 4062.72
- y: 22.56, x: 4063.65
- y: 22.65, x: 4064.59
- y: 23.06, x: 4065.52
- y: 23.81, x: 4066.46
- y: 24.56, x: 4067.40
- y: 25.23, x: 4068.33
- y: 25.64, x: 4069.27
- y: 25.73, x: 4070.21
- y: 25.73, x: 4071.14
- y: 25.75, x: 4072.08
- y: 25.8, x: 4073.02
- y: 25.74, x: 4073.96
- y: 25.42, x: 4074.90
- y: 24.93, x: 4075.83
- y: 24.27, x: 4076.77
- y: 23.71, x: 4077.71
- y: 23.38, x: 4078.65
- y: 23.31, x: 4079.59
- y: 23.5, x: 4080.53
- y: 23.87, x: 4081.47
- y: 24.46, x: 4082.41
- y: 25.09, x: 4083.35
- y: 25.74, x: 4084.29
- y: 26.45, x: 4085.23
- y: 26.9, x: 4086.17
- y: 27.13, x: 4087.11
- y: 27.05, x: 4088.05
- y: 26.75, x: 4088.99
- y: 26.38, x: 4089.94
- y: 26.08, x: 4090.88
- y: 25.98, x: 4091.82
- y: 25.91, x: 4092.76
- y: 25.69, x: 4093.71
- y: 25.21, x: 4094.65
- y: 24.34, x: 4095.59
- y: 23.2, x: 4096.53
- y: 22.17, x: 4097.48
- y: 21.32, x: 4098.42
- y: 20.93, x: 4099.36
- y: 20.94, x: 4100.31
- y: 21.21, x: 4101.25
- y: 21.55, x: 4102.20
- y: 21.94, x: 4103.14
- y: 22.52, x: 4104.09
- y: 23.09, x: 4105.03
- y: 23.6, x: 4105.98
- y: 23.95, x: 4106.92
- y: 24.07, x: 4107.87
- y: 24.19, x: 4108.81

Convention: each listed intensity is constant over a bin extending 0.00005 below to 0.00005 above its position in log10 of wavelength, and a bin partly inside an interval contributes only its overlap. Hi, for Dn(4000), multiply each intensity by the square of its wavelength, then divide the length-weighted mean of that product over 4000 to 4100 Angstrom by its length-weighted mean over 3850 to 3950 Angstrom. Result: 1.9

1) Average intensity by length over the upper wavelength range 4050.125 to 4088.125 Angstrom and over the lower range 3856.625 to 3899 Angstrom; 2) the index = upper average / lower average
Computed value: 1.8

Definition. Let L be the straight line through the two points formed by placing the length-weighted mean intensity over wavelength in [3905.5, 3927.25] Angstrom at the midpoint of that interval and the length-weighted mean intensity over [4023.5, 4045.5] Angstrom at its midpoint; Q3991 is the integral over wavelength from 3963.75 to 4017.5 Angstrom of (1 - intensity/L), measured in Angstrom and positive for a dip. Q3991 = 3.6 Angstrom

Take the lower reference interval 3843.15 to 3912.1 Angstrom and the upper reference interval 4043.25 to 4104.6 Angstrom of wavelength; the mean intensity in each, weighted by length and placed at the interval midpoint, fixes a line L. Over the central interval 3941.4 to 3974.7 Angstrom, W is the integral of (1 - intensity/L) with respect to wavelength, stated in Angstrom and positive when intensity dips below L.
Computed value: 6.6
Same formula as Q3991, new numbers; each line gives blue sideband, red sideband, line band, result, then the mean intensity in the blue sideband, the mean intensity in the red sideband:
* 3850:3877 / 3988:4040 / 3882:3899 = 0.8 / 13.2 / 24.2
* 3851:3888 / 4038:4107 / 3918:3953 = 6.2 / 13.2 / 24.6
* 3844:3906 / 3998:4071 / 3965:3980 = 5.6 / 14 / 24.7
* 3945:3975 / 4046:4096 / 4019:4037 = -2.9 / 14.8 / 25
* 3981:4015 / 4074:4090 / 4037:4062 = -0.7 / 23.3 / 25.2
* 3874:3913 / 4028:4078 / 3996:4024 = -3.8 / 15.3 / 24.5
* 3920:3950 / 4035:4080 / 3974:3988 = -2.0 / 13.1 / 24.8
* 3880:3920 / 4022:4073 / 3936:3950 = 3.2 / 16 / 24.6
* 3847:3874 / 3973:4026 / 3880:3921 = 0.2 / 13.1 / 23.1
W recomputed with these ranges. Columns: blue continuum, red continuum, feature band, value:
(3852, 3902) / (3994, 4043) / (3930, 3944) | 5.9 Angstrom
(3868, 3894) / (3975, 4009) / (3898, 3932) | 0.0 Angstrom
